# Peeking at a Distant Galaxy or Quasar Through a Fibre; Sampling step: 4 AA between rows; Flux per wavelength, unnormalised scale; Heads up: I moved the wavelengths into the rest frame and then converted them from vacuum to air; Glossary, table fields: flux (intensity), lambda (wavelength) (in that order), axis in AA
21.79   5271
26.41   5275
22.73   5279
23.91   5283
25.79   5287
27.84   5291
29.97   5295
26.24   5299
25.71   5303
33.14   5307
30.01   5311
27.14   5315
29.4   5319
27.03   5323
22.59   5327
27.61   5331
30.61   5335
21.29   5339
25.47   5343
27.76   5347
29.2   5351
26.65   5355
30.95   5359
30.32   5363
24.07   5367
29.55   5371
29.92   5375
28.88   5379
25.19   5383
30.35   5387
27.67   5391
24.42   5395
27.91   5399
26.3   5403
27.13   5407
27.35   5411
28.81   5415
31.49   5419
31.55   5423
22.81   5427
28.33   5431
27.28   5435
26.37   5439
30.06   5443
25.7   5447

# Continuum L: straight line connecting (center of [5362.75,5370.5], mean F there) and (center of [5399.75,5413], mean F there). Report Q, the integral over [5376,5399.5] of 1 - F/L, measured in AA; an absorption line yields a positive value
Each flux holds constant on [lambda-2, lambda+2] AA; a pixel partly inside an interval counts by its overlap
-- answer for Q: -0.4 AA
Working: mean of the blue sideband 26.9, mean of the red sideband 27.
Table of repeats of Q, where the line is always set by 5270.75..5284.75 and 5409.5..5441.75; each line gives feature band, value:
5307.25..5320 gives -2.28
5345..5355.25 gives -0.84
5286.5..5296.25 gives -1.48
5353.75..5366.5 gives -1.27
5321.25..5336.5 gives -0.88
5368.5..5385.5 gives -1.03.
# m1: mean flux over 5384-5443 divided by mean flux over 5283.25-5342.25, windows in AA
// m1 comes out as 1.02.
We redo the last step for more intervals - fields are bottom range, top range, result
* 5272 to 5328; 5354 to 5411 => 1.03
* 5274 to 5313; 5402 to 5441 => 1.02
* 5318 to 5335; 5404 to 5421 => 1.06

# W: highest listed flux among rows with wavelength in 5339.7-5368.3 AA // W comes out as 30.95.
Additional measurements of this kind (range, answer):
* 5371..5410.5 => 30.35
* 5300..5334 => 33.14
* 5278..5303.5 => 29.97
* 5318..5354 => 30.61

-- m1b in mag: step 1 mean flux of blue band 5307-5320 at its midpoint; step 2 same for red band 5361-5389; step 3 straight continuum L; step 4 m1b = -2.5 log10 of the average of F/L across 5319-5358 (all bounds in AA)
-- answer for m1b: 0.09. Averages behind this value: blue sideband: 29.5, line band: 26.7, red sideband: 28.3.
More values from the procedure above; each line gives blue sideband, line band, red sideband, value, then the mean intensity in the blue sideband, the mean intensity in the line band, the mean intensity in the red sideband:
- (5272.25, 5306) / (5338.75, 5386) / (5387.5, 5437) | -0.03 mag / 26.2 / 27.7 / 27.7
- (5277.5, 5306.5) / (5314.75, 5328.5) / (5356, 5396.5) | 0.02 mag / 26.5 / 26.6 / 28.1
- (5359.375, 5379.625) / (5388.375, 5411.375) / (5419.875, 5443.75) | 0.06 mag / 28.7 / 26.9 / 27.8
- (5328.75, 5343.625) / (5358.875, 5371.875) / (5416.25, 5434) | -0.05 mag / 26.3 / 28.3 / 28.5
